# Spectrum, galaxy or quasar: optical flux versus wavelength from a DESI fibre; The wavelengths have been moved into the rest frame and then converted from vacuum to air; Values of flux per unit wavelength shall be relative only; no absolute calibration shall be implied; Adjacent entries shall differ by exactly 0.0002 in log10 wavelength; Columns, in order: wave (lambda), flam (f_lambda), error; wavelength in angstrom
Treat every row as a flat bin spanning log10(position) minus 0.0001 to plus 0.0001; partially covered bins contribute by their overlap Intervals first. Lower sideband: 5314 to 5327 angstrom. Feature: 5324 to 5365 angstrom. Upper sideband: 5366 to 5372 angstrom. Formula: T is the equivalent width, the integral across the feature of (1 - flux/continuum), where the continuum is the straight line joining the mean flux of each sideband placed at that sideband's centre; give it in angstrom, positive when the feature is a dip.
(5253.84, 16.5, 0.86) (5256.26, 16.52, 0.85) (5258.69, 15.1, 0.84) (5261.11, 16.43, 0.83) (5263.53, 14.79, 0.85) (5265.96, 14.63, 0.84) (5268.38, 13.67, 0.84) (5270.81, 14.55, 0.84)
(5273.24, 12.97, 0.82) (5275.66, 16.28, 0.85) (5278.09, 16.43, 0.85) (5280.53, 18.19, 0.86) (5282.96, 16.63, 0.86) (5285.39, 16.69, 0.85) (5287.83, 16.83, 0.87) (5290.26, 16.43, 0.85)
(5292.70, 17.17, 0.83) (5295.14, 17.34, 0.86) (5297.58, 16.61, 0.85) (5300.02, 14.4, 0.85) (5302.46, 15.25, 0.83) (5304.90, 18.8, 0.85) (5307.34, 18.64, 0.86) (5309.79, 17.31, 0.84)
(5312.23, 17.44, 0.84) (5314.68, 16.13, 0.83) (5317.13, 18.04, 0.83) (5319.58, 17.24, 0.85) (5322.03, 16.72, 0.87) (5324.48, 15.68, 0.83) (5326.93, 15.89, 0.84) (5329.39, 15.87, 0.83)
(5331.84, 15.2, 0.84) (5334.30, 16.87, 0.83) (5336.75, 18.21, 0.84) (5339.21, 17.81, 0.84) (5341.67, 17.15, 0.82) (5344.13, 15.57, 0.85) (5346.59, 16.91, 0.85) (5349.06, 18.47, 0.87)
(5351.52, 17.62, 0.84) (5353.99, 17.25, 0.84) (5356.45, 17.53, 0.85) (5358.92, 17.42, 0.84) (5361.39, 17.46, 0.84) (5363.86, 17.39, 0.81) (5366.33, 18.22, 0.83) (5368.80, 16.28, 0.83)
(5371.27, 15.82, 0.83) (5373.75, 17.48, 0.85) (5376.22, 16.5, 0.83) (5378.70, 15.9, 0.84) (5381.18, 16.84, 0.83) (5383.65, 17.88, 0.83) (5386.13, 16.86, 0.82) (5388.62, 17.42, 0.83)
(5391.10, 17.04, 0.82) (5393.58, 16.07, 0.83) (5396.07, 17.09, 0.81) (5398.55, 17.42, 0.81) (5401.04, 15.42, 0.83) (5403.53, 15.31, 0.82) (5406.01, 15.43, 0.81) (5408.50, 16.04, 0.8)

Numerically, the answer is -0.8 angstrom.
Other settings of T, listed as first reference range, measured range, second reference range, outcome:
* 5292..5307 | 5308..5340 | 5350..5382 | 0.0 angstrom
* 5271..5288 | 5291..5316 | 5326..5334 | -1.5 angstrom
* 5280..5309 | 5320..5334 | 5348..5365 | 1.0 angstrom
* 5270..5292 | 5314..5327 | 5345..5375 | 0.0 angstrom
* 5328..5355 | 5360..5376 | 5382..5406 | -0.2 angstrom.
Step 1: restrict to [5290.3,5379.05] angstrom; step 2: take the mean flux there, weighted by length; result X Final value 16.9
